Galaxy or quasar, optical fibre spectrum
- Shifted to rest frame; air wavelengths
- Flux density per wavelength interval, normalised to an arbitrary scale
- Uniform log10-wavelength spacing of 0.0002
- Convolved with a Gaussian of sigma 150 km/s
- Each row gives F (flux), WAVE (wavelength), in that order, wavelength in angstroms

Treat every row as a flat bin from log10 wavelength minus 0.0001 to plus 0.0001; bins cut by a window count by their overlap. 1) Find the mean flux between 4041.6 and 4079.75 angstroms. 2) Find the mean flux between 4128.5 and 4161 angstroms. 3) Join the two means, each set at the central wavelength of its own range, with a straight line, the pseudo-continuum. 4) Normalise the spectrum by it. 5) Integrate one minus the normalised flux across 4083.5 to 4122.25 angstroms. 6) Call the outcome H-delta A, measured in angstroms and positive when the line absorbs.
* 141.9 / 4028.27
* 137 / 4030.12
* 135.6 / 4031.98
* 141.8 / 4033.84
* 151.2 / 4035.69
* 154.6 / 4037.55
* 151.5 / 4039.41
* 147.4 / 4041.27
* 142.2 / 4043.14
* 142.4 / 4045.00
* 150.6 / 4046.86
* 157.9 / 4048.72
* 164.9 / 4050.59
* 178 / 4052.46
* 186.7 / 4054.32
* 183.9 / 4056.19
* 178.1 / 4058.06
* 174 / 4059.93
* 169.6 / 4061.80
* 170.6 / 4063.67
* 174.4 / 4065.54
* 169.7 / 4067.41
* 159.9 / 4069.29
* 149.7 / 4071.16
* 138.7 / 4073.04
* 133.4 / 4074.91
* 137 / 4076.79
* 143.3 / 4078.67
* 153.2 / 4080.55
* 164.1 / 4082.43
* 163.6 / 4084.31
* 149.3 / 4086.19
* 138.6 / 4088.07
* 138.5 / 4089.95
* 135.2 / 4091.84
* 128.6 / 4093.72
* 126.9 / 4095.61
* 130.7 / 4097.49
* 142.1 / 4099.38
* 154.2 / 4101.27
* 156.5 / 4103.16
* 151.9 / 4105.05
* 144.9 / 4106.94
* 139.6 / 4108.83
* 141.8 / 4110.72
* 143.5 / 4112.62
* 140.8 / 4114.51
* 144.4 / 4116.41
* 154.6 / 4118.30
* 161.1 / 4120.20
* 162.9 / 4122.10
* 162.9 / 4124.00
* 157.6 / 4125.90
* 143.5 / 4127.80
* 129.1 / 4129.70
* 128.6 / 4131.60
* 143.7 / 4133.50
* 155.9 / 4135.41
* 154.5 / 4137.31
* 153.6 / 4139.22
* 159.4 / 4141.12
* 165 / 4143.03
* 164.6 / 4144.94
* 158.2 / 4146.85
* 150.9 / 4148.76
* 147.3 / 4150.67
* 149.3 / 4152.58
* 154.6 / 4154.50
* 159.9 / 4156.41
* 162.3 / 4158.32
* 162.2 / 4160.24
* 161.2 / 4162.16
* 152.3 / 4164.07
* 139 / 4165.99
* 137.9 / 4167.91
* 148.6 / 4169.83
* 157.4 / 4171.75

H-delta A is 2.86 angstroms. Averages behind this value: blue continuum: 160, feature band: 145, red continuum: 153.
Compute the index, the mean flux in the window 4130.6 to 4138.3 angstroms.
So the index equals 146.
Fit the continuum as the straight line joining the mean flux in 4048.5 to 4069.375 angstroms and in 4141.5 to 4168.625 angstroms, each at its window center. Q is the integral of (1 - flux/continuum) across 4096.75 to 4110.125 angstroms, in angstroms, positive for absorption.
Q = 1.5 angstroms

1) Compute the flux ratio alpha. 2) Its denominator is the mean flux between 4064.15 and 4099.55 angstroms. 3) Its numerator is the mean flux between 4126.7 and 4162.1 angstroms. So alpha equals 1.04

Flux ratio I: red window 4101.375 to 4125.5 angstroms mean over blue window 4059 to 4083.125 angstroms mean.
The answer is 1.0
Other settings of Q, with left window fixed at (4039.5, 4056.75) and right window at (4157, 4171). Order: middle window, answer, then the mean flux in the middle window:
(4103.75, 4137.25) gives 1.64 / 148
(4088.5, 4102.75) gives 1.79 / 137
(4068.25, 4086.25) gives 1.04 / 149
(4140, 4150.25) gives -0.35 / 159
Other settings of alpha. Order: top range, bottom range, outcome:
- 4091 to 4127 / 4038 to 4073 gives 0.90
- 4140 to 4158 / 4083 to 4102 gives 1.11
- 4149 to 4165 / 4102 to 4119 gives 1.06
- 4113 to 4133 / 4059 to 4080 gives 0.95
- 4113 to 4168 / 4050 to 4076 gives 0.92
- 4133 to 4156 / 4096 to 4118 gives 1.07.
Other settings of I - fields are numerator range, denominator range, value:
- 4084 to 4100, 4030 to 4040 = 0.95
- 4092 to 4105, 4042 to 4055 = 0.88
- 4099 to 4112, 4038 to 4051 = 0.98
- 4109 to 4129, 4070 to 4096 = 1.05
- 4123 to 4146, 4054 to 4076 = 0.92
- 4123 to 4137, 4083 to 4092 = 1.00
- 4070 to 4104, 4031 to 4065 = 0.90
